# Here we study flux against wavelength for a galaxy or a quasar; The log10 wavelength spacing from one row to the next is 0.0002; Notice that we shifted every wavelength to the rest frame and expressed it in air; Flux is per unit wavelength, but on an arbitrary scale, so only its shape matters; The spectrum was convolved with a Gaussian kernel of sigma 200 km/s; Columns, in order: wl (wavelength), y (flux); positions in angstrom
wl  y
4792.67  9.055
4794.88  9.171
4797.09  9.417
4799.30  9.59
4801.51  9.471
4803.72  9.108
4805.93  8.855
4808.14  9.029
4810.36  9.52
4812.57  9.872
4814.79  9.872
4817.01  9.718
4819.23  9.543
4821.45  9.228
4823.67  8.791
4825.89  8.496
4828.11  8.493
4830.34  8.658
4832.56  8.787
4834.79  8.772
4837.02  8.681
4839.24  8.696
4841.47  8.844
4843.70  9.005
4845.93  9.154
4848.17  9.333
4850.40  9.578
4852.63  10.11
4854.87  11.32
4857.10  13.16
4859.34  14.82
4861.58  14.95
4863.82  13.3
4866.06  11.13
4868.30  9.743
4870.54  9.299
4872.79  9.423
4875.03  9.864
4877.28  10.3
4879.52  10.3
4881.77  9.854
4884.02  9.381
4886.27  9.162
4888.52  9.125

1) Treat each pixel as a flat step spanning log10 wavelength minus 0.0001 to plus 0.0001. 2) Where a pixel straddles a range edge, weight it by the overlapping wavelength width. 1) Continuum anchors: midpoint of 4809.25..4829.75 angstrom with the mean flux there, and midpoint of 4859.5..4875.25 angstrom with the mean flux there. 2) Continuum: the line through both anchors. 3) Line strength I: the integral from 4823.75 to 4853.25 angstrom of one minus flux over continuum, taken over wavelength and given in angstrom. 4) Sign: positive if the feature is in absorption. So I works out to 3.4 angstrom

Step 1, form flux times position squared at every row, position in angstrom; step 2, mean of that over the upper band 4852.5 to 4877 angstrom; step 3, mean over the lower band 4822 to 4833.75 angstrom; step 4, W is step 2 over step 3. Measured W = 1.35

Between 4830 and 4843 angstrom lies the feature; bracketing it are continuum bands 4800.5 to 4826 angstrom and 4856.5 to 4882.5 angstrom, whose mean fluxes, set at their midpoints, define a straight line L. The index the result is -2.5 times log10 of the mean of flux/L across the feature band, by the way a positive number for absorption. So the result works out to 0.160 mag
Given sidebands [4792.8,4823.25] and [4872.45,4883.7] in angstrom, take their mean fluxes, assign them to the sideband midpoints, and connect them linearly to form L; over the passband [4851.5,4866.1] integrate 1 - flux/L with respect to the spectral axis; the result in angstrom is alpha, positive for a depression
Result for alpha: -4.5 angstrom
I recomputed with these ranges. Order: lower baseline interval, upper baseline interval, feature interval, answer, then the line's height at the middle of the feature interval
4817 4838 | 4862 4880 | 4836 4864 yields -2.71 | 9.77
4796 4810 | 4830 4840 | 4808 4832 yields -0.58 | 8.98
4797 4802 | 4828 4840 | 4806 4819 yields -0.48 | 9.2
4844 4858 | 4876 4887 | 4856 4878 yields -3.38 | 10.1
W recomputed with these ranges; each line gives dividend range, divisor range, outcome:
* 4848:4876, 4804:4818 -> 1.22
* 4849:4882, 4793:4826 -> 1.22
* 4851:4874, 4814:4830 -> 1.30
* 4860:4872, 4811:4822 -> 1.24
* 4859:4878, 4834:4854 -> 1.25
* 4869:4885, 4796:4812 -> 1.08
